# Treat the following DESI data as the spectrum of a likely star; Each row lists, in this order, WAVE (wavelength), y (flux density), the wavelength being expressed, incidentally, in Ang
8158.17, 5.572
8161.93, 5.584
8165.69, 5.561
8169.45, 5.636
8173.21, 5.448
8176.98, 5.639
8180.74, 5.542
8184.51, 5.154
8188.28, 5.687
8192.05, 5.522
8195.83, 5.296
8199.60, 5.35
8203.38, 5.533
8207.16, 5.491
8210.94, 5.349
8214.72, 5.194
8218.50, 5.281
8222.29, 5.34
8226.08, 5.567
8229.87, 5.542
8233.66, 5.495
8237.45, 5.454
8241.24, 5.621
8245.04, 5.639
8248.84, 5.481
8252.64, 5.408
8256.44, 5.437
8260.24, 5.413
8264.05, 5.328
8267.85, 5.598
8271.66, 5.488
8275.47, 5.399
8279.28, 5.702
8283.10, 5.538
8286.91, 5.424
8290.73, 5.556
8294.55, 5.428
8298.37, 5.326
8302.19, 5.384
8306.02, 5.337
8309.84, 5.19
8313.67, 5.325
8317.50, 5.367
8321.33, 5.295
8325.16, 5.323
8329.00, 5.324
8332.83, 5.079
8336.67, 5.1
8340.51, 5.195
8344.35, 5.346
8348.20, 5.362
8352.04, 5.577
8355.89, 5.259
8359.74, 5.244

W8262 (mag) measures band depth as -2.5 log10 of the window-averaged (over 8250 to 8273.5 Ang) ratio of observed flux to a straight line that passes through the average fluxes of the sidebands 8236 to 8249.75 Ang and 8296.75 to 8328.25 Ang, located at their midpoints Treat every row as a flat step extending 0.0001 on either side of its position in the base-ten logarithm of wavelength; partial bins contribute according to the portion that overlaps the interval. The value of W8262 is 0.01 mag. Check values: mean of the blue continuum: 5.56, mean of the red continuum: 5.32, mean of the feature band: 5.45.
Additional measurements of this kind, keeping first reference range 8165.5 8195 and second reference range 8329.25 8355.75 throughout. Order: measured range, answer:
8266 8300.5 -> -0.03 mag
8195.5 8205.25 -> 0.01 mag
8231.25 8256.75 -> -0.02 mag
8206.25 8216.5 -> 0.03 mag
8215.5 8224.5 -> 0.03 mag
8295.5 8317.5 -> 0.00 mag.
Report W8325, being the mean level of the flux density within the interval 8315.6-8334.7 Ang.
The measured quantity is 5.28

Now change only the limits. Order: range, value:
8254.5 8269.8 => 5.45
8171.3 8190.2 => 5.5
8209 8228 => 5.35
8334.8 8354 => 5.32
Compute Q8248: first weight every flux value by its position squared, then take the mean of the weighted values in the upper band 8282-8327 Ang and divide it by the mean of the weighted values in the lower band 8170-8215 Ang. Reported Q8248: 1.0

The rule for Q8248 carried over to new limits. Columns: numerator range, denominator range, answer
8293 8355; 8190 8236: 1.01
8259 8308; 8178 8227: 1.03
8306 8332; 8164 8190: 0.99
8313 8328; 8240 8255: 0.98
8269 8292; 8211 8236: 1.04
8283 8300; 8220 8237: 1.01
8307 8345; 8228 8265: 0.98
